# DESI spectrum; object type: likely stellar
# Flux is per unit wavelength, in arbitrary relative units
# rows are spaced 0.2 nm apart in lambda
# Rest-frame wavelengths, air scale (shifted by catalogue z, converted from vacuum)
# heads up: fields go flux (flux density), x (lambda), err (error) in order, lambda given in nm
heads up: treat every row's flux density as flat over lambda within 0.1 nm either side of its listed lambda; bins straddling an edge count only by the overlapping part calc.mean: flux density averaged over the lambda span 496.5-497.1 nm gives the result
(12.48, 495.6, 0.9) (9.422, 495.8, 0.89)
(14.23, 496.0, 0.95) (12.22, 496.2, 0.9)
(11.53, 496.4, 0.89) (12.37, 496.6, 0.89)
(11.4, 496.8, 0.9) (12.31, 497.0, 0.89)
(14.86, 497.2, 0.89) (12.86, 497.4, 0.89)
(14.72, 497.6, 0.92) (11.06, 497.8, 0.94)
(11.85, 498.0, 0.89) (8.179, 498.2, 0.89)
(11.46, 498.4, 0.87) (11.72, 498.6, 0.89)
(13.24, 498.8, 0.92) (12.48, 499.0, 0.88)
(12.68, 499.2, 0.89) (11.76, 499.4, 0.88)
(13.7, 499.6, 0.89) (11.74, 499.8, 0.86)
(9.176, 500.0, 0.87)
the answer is 12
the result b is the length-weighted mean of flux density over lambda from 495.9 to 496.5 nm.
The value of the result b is 12.7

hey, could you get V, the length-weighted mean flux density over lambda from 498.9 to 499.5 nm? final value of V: 12.3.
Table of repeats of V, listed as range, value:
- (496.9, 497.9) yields 13.2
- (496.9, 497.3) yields 13.6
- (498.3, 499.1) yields 12.2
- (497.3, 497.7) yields 13.8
